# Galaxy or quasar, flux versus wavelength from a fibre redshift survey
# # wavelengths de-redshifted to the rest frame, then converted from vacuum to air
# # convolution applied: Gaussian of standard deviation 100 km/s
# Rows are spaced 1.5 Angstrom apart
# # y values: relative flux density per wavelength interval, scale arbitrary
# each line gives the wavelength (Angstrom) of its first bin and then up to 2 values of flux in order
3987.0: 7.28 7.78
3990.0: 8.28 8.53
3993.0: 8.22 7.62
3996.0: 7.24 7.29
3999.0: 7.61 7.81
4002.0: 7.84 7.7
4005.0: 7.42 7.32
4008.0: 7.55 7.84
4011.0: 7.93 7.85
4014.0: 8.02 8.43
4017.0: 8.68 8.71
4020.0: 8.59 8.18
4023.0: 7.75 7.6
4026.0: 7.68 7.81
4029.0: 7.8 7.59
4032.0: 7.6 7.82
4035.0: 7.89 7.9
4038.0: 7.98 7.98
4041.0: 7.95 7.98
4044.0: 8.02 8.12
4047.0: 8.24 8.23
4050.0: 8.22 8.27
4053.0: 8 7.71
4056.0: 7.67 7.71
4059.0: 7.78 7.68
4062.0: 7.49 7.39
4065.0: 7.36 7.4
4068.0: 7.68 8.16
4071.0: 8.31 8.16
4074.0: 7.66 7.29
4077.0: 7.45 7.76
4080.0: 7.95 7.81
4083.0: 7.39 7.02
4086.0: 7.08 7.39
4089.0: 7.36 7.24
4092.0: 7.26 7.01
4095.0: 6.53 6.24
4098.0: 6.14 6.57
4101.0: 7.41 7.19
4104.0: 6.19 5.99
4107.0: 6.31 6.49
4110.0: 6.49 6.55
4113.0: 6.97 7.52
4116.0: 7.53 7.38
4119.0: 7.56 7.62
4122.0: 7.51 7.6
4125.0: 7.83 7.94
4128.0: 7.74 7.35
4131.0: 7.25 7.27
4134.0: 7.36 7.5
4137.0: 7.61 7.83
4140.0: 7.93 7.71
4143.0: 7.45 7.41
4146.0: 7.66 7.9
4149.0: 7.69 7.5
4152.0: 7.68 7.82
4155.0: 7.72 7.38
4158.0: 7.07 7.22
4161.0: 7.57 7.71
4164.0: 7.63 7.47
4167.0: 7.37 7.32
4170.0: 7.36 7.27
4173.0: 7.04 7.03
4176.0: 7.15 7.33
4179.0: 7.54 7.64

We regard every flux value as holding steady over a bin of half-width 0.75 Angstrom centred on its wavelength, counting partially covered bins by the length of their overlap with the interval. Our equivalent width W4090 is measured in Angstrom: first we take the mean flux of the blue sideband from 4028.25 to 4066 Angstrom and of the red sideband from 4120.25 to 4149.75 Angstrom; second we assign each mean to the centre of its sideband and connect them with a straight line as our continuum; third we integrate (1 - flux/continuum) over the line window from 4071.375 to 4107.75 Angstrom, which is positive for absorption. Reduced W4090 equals 2.9 Angstrom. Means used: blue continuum 7.85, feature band 7.11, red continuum 7.61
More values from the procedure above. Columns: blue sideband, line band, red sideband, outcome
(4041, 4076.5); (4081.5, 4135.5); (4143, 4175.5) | 3.9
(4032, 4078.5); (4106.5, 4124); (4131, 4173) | 1.2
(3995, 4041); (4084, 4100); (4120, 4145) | 1.6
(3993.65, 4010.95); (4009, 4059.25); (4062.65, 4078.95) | -2.3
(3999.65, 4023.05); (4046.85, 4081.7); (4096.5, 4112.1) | -3.2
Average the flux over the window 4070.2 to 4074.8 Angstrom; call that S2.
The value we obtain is 8.04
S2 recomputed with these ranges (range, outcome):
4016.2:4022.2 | 8.54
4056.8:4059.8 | 7.74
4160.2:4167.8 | 7.55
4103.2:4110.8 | 6.3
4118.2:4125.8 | 7.62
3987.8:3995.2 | 8.09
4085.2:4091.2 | 7.27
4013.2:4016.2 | 8.22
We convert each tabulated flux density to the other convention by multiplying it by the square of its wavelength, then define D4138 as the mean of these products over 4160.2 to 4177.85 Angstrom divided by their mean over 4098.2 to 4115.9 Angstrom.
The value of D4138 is 1.1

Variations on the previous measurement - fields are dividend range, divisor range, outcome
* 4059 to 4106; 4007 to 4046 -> 0.94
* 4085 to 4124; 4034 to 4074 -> 0.90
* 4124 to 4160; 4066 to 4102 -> 1.06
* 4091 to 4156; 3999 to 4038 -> 0.97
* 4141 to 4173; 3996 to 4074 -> 1.01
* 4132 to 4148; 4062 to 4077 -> 1.02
